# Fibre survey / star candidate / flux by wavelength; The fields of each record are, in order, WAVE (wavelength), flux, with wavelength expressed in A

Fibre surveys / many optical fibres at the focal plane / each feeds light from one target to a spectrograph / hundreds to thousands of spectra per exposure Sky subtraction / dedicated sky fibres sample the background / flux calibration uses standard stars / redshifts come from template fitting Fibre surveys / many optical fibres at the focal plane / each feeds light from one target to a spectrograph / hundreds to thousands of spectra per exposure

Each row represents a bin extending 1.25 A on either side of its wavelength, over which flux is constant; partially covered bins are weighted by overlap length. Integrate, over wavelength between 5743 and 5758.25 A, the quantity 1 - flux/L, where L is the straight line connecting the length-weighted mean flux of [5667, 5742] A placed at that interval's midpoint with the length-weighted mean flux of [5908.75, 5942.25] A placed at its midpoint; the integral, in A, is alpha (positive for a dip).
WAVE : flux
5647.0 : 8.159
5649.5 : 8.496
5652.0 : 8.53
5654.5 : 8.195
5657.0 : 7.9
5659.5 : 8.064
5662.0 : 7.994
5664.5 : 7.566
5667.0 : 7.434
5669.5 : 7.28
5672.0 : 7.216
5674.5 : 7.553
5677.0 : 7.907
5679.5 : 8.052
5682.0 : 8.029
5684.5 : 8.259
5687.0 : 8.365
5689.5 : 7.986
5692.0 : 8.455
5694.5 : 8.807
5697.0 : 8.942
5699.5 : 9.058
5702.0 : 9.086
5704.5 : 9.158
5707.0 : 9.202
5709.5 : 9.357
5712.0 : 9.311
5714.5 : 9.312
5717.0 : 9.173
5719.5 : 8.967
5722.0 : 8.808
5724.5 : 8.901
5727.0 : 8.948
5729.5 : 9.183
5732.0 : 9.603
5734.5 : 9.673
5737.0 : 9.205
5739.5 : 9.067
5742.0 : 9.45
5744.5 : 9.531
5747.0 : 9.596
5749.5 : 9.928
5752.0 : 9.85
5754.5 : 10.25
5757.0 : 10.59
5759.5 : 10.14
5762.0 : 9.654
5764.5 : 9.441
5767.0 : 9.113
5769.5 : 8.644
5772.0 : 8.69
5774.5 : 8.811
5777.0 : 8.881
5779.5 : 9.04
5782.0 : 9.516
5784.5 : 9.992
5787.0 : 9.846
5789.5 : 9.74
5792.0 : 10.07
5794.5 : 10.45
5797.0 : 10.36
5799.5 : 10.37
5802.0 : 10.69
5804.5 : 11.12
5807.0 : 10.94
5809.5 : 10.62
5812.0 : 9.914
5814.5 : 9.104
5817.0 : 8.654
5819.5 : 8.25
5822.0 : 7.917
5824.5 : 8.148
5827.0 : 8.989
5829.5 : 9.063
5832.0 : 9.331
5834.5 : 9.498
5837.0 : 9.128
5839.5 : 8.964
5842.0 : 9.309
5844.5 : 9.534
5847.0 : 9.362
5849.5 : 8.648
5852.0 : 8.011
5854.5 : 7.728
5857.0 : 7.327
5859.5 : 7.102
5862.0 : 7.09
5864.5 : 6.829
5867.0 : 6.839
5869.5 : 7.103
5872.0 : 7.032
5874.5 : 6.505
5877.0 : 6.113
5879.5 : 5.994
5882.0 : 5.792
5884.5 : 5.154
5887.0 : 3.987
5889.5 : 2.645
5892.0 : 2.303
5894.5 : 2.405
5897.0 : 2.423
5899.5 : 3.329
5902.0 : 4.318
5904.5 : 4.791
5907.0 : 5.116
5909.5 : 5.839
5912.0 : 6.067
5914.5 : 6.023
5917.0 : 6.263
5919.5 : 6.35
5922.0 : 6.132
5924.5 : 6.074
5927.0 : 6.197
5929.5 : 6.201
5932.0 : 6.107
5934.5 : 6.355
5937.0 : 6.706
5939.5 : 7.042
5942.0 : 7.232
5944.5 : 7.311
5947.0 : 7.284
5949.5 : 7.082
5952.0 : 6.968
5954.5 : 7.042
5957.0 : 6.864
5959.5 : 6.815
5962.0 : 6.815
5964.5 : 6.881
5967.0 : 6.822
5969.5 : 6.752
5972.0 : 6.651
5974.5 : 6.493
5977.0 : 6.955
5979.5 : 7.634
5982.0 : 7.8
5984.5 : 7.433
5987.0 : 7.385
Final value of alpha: -3.2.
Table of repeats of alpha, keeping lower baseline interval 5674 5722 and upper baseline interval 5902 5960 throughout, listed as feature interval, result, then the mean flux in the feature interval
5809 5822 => -2.7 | 9.1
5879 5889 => 2.7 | 4.98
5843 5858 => -2.7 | 8.47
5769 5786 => -2.6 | 9.11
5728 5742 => -1.7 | 9.35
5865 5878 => 0.4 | 6.74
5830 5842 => -3.1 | 9.23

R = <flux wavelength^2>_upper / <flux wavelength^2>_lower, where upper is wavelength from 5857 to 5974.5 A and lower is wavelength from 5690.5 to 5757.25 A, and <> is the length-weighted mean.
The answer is 0.69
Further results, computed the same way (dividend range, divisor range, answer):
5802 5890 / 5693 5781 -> 0.89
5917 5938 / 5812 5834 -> 0.74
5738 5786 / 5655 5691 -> 1.25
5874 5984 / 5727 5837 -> 0.66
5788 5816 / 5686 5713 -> 1.20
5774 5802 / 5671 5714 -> 1.19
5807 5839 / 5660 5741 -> 1.10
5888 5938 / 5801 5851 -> 0.56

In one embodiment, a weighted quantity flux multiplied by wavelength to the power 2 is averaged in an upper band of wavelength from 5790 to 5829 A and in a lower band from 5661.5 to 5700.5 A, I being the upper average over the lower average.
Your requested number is 1.26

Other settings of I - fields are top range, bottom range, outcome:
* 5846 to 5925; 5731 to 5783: 0.64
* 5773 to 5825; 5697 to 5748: 1.08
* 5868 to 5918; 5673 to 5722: 0.61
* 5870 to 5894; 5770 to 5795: 0.55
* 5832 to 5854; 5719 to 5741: 1.02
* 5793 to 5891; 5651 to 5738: 1.00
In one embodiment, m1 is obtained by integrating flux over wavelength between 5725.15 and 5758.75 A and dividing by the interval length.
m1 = 9.6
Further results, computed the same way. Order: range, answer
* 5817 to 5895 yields 7.23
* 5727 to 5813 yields 9.75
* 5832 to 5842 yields 9.23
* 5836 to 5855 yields 8.88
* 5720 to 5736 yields 9.18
